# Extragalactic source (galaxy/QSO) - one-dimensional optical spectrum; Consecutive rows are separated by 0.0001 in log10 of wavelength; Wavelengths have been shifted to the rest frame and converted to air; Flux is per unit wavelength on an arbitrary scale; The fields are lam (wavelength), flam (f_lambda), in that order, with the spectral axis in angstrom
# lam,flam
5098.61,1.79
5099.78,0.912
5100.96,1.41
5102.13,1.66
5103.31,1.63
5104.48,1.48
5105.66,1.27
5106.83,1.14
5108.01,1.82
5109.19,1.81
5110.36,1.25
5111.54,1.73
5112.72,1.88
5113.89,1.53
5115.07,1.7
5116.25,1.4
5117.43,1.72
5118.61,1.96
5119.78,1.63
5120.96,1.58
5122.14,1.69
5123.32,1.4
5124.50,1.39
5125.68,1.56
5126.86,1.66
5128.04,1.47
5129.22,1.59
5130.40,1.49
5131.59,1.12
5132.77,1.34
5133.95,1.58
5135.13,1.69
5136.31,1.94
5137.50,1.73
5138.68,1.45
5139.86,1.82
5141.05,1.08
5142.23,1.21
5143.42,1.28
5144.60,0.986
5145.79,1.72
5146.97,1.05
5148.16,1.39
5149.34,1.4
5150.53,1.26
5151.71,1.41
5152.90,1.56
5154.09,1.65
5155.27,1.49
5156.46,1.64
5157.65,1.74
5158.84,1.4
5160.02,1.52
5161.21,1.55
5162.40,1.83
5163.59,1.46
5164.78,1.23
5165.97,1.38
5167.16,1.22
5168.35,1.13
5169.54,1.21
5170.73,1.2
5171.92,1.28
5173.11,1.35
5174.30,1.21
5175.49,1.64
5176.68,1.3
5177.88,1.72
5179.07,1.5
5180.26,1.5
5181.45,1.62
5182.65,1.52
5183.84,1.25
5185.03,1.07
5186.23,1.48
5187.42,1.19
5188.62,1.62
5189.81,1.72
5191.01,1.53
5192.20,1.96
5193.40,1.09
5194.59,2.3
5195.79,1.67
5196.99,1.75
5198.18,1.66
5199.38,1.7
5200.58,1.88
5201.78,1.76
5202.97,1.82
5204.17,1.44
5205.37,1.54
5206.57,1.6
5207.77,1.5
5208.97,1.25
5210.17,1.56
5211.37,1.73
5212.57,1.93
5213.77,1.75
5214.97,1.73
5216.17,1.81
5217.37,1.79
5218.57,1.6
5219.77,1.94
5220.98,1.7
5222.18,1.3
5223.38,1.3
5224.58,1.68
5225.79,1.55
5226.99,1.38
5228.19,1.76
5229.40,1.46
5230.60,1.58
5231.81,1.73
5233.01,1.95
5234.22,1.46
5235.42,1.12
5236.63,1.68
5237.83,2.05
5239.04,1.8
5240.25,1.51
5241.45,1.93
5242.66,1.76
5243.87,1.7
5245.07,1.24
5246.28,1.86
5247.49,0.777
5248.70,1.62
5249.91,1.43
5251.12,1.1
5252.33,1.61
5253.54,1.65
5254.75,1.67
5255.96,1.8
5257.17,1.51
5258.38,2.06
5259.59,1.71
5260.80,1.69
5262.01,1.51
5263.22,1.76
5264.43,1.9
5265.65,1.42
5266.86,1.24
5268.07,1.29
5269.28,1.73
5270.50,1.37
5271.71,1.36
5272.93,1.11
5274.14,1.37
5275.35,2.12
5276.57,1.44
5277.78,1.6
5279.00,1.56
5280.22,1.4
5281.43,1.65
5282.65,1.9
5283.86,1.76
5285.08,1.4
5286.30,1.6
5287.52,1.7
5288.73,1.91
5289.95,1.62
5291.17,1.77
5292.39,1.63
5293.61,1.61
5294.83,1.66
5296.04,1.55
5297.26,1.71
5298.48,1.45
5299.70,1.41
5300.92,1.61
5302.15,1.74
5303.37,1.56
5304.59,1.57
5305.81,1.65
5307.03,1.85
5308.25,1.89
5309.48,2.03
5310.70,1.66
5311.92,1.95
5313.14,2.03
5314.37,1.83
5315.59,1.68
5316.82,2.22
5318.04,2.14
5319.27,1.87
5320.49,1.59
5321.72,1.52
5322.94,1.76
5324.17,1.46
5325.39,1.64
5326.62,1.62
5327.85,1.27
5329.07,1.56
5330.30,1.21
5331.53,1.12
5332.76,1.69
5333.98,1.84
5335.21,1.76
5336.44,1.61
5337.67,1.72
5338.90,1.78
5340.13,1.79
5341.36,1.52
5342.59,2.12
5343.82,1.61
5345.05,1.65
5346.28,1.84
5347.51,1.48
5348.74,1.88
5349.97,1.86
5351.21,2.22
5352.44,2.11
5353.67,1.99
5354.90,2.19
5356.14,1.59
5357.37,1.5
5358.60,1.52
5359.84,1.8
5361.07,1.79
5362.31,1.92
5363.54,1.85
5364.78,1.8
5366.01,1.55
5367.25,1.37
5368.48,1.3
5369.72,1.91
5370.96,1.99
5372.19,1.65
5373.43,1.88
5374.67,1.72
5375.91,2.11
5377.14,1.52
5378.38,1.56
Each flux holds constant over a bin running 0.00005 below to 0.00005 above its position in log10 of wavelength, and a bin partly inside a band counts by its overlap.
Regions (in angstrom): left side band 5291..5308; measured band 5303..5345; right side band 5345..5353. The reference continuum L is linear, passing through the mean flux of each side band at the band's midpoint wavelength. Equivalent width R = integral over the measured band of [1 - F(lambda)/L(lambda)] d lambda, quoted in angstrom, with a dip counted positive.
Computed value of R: 0.9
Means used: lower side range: 1.63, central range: 1.71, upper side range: 1.88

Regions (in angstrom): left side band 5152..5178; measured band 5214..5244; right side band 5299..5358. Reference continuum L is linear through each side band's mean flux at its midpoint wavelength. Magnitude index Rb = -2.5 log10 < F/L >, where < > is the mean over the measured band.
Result -0.067 mag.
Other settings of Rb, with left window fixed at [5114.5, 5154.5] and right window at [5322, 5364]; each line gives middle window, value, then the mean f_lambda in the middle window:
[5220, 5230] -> 0.04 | 1.53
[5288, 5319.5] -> -0.05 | 1.75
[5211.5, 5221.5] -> -0.13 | 1.78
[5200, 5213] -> -0.04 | 1.63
